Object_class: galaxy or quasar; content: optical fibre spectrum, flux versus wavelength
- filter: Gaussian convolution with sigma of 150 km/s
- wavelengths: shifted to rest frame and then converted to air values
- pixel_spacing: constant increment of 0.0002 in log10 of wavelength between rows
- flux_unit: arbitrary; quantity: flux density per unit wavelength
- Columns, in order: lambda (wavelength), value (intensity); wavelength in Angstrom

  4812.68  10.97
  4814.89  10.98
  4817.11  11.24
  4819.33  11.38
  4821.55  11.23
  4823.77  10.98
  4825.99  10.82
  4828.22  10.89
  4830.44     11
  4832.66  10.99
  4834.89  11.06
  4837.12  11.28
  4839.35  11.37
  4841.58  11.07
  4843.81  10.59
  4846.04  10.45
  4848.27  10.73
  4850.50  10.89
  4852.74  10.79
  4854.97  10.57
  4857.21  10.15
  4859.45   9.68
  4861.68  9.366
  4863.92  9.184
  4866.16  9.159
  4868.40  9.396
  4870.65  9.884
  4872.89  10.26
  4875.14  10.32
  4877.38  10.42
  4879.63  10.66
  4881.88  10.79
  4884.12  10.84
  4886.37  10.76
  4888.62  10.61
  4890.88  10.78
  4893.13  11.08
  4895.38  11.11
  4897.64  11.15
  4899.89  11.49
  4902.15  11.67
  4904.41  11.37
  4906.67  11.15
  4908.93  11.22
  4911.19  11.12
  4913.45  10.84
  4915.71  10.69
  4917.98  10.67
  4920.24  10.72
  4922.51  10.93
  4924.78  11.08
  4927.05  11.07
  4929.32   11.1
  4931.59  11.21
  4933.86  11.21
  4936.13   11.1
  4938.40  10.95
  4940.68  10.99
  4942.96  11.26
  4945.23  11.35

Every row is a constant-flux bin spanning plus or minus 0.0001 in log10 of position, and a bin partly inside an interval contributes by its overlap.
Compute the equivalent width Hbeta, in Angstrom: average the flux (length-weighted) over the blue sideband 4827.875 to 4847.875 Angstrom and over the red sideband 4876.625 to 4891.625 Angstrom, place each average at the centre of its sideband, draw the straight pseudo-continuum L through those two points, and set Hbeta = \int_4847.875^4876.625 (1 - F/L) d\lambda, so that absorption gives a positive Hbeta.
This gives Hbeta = 2.14 Angstrom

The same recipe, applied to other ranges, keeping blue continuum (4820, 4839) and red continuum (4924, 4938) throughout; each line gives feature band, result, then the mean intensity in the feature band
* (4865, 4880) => 1.5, 9.98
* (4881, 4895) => 0.3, 10.8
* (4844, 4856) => 0.4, 10.7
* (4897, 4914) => -0.2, 11.3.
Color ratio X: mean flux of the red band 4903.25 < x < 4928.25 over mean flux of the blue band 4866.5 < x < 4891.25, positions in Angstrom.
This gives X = 1.06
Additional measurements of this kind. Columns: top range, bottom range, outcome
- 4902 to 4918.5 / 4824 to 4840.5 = 1.00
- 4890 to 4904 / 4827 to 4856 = 1.03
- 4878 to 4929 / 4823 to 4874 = 1.05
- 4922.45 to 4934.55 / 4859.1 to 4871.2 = 1.18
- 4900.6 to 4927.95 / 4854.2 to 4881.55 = 1.11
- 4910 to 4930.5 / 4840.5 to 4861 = 1.04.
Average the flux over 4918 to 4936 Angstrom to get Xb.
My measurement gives 11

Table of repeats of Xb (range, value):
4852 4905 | 10.5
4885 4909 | 11.1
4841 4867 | 10.2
